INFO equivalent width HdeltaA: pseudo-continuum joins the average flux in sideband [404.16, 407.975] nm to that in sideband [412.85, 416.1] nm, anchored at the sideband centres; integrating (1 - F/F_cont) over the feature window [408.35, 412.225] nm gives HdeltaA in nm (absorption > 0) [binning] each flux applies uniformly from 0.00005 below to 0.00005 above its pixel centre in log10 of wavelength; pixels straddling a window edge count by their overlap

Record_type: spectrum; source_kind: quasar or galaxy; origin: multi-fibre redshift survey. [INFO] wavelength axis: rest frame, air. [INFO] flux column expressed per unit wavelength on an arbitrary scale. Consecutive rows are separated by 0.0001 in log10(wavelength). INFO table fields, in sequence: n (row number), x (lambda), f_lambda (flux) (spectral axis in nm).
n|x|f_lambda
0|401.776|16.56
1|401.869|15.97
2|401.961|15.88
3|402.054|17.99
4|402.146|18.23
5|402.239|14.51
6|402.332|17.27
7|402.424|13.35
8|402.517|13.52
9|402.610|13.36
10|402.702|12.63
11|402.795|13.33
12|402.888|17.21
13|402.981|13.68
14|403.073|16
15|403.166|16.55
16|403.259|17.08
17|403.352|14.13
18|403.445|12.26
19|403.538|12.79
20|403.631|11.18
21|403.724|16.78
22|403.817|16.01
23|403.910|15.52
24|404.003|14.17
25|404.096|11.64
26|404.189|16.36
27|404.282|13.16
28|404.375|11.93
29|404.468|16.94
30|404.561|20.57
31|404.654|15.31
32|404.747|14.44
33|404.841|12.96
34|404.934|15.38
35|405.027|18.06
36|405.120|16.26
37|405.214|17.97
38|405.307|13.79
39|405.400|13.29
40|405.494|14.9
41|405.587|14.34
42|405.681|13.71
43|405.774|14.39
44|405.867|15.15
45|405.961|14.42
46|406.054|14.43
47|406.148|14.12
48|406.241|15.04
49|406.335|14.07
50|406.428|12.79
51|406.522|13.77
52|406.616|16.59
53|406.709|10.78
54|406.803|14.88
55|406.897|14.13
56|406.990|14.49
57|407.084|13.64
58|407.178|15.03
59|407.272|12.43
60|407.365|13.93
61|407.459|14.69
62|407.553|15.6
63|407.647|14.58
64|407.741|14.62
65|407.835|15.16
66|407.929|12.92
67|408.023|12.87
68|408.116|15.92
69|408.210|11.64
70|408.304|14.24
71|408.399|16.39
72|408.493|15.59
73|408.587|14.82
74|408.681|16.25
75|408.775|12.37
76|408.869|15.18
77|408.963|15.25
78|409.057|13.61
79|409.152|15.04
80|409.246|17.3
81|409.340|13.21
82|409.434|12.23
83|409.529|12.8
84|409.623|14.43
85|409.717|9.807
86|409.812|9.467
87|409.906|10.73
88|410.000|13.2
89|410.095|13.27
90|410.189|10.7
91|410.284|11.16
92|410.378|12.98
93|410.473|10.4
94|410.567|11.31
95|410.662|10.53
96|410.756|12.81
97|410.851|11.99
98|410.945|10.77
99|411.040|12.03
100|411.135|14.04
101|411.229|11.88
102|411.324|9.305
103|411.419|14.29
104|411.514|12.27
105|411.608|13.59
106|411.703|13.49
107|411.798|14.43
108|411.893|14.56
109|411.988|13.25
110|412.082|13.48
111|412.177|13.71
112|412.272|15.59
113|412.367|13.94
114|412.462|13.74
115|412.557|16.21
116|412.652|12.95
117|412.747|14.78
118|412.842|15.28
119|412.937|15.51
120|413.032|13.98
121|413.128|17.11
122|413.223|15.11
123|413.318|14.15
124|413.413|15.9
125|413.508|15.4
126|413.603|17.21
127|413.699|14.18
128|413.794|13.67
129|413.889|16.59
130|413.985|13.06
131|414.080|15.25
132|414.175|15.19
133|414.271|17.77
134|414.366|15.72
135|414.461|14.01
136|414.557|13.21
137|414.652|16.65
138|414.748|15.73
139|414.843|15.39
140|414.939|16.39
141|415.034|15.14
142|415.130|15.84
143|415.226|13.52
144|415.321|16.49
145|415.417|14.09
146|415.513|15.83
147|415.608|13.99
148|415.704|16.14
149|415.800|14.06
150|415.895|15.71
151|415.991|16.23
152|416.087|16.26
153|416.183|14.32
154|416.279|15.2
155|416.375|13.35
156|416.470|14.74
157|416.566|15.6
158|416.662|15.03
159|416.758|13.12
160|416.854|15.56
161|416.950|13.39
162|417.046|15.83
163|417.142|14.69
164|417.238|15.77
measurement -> 0.50 nm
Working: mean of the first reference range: 14.6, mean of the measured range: 13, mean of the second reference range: 15.3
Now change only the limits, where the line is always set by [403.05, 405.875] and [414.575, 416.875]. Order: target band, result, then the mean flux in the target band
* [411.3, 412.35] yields 0.11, 13.6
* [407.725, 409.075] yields 0.05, 14.5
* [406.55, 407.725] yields 0.06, 14.2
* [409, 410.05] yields 0.15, 12.9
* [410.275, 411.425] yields 0.25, 11.7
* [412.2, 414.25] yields 0.01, 15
